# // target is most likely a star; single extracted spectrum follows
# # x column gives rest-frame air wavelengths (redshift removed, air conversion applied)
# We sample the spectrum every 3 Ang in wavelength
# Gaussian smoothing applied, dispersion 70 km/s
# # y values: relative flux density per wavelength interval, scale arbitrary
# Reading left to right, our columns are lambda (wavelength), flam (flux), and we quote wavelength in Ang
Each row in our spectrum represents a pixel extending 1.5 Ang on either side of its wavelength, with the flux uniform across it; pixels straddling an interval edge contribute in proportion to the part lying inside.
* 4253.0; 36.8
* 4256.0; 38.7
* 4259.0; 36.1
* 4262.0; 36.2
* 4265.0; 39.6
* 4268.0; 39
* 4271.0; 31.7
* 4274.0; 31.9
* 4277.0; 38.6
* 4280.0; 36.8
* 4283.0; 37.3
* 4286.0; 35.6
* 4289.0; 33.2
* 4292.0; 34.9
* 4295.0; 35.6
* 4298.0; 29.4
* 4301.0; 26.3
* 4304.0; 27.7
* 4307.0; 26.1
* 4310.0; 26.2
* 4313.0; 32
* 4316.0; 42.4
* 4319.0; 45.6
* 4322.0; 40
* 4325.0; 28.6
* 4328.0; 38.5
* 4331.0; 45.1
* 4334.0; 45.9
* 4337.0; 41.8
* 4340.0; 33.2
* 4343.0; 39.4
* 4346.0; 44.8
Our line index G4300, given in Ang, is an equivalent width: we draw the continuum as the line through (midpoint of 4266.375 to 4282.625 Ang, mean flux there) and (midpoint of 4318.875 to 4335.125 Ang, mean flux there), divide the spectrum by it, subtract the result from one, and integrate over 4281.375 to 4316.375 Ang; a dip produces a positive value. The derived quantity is 5.4 Ang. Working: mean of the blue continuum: 35.7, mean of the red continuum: 40.1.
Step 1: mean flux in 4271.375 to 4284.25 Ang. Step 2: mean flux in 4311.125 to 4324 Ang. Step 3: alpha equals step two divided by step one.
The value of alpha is 1.1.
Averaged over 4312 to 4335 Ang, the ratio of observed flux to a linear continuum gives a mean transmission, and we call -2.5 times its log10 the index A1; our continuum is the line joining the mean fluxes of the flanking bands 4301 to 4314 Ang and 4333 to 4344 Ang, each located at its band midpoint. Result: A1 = -0.18 mag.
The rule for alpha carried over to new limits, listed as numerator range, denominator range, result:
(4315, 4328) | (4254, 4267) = 1.03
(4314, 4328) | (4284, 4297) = 1.12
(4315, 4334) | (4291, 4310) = 1.37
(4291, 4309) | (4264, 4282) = 0.82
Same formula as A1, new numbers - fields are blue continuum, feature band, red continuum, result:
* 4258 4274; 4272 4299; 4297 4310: -0.11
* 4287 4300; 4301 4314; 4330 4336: 0.33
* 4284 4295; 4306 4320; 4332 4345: 0.10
